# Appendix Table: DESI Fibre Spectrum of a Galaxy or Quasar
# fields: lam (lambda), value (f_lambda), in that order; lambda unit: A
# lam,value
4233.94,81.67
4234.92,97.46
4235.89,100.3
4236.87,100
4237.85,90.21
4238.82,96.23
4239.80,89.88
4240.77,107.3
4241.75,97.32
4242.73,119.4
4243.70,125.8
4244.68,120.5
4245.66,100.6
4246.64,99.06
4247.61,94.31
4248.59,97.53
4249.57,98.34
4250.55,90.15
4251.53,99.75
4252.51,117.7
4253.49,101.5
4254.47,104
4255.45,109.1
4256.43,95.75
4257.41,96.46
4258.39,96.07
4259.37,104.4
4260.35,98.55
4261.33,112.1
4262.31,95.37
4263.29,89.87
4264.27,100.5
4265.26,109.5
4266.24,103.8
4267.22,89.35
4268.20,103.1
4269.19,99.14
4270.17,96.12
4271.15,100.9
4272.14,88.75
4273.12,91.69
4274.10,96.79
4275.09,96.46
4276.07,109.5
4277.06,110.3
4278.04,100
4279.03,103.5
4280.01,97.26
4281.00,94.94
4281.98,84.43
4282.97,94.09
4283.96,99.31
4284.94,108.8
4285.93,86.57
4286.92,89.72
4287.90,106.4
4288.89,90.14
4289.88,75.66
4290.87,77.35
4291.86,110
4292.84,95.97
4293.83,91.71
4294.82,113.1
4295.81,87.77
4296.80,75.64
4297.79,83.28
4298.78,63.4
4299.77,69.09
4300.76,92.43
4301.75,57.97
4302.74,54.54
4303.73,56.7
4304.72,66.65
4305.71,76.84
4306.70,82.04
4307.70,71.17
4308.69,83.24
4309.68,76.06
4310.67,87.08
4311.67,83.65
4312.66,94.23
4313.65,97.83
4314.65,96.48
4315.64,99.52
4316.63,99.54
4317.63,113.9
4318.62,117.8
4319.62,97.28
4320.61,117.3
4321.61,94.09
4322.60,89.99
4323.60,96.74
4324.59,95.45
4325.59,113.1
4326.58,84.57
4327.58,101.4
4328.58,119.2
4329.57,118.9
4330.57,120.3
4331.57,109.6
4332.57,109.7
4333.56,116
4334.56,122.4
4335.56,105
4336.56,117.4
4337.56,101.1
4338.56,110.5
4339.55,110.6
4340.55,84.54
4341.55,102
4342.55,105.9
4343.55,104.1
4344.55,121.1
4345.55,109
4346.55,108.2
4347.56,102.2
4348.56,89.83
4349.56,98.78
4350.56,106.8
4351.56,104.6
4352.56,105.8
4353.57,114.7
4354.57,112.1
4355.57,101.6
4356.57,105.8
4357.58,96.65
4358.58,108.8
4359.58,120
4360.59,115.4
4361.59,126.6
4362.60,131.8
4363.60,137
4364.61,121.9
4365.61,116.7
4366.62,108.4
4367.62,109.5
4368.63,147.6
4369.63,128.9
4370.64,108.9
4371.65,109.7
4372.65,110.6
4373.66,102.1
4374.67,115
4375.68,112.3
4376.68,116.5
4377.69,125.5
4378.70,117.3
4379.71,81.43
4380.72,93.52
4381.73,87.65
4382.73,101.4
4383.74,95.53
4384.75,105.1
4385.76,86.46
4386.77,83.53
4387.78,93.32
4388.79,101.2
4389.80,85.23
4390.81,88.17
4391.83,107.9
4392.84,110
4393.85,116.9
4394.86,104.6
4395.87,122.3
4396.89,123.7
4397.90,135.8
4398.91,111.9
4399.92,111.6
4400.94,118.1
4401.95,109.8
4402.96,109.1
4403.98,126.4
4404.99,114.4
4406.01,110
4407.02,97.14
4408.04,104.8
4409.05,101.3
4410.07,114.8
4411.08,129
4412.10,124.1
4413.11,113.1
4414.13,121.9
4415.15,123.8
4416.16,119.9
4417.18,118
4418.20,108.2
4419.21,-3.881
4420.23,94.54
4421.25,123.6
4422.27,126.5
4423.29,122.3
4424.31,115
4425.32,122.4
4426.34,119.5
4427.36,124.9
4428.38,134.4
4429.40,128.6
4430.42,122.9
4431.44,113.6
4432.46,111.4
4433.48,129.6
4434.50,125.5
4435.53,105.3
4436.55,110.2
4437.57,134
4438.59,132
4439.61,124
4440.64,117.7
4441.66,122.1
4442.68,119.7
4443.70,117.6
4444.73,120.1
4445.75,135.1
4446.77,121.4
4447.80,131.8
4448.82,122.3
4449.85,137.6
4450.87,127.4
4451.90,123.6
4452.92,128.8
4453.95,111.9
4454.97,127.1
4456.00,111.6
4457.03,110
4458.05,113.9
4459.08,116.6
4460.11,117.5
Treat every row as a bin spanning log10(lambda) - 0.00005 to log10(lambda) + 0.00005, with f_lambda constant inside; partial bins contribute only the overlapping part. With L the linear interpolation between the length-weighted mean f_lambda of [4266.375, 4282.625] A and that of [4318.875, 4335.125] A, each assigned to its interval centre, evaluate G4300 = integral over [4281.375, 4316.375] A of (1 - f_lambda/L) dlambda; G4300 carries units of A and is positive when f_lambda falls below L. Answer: 5.7 A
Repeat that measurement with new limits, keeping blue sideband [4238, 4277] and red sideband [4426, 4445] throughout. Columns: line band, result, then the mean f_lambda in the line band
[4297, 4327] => 5.7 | 87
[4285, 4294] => 1.1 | 92.3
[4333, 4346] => 0.3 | 109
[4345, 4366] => 0.3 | 111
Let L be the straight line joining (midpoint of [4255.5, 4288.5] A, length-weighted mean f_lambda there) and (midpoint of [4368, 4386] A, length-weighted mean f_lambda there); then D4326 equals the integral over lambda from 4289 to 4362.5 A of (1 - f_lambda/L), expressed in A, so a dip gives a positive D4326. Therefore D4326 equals 4.0 A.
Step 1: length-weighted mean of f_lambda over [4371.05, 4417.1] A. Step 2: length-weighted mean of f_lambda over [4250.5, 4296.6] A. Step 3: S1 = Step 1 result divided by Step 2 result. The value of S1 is 1.1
